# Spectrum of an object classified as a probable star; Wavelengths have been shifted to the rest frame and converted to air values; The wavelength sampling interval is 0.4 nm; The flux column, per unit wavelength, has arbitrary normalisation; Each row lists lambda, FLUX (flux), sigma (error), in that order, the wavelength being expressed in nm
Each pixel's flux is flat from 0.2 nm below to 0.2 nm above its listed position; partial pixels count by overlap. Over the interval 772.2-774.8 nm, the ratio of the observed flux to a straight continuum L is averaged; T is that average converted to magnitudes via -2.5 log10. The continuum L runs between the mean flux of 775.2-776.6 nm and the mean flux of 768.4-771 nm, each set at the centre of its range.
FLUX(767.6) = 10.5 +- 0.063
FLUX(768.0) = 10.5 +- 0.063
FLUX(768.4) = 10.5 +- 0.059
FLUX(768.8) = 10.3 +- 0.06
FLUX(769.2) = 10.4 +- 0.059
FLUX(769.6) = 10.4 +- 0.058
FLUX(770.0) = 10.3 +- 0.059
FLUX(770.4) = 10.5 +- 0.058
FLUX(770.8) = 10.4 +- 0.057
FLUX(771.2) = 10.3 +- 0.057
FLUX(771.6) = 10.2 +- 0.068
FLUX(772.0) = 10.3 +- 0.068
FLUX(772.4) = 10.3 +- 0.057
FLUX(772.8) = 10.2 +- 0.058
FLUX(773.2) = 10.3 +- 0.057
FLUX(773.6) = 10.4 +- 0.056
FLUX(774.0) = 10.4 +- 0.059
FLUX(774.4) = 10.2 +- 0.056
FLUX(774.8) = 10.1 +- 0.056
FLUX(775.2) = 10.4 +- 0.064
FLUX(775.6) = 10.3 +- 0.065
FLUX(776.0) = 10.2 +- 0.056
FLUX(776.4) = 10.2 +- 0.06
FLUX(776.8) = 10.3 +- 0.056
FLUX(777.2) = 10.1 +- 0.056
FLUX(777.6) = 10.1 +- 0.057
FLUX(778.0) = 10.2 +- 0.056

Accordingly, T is 0.00 mag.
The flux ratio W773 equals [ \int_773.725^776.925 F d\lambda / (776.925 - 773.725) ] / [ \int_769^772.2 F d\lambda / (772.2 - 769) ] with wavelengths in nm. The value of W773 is 0.99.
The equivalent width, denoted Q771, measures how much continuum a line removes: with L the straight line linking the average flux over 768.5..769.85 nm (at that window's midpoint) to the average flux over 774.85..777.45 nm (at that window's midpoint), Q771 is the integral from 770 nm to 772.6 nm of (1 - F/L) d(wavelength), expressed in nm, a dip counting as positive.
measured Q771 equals 0.00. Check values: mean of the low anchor 10.4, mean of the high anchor 10.2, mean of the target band 10.3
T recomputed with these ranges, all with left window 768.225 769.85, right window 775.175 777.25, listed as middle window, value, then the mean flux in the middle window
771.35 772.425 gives 0.01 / 10.3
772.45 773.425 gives 0.01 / 10.3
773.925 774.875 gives 0.01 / 10.2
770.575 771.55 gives 0.00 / 10.3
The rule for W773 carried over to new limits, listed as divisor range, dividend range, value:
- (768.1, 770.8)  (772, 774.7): 0.99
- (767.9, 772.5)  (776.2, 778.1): 0.98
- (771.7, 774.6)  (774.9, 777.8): 0.99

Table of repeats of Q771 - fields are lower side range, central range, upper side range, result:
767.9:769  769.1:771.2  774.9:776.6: 0.000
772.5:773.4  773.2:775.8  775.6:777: -0.013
